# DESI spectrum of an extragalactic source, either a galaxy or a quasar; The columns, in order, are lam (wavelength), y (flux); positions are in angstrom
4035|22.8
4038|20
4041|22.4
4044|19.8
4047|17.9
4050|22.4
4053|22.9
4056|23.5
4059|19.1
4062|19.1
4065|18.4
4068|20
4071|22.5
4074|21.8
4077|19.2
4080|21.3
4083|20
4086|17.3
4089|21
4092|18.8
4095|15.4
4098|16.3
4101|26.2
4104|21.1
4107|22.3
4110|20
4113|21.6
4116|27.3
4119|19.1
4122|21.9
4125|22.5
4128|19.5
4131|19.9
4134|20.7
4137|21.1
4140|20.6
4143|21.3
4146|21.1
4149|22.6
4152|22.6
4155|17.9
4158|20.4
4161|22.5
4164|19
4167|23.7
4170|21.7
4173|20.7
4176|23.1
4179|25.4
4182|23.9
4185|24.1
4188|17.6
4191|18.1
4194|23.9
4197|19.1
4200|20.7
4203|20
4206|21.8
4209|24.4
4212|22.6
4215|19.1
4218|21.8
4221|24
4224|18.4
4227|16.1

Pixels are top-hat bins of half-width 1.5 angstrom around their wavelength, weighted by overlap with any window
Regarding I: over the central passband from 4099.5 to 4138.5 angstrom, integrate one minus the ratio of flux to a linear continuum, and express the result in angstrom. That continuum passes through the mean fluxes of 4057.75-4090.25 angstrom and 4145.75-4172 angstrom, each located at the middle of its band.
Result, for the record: -2.1 angstrom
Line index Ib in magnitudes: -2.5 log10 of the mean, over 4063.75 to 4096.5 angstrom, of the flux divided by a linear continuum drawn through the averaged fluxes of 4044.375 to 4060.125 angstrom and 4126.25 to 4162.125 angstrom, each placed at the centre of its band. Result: 0.08 mag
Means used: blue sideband 21.1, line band 19.6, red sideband 20.8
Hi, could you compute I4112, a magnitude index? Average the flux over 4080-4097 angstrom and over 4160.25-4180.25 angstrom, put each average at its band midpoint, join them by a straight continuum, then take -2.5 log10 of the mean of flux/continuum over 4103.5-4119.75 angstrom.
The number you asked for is -0.12 mag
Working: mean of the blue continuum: 18.7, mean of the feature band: 22.1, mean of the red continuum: 22.3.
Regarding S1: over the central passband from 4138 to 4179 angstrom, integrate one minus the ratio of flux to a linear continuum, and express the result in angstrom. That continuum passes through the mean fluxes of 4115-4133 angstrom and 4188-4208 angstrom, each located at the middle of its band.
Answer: -0.9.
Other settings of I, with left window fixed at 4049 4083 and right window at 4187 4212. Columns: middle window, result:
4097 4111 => -0.4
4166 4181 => -1.5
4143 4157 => -0.1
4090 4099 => 1.6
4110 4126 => -1.1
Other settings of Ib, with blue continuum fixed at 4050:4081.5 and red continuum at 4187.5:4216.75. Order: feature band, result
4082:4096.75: 0.14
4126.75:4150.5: 0.00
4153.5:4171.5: 0.00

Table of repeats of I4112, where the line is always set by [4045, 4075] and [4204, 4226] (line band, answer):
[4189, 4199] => 0.063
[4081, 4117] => 0.022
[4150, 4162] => 0.020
